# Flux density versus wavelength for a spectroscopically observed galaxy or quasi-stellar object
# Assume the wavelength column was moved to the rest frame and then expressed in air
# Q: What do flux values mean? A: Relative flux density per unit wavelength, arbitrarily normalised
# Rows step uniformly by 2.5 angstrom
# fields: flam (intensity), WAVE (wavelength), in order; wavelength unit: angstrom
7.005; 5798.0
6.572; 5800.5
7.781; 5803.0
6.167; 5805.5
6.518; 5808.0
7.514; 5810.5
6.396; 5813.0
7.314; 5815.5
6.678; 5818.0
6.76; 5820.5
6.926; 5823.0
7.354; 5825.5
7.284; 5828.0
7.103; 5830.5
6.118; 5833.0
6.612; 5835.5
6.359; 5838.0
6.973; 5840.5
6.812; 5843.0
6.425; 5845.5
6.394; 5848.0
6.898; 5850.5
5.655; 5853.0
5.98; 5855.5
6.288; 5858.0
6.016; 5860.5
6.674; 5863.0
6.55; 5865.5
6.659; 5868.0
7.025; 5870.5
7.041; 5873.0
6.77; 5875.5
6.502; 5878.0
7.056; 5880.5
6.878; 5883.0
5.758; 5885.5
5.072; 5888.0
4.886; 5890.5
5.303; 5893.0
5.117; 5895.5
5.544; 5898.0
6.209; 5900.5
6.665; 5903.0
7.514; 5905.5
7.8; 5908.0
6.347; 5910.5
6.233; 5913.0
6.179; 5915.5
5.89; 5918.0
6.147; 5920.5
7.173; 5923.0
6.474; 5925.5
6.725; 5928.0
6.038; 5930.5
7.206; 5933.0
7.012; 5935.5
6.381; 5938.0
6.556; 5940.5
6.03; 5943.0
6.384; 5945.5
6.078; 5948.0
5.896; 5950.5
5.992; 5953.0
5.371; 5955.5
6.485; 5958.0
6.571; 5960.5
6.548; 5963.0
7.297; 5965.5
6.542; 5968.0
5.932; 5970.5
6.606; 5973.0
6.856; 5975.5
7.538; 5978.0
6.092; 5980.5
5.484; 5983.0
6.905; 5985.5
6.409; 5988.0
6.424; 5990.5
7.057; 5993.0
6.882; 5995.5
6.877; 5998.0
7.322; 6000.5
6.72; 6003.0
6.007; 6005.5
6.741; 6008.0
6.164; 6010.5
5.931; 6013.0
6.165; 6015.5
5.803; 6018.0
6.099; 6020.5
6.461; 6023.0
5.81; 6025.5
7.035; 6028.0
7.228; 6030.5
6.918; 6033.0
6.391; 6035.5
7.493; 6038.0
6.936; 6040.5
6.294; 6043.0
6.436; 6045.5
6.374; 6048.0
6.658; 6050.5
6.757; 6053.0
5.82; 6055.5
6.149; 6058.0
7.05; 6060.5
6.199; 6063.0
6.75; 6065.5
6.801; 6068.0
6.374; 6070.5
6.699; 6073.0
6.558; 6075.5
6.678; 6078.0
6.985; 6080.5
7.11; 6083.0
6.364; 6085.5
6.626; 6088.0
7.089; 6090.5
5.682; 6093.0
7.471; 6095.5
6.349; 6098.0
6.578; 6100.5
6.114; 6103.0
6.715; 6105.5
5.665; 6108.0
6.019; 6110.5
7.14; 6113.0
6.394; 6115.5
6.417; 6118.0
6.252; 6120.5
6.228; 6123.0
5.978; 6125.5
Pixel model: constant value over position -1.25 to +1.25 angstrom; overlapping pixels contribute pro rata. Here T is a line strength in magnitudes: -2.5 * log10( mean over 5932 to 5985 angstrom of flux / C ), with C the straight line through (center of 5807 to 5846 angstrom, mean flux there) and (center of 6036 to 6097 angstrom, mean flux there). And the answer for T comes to 0.05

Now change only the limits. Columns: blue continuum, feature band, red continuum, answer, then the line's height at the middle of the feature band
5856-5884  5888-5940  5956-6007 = 0.05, 6.64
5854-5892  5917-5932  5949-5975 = -0.02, 6.34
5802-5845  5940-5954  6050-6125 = 0.09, 6.69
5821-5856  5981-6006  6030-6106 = 0.00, 6.64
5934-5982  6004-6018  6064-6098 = 0.06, 6.54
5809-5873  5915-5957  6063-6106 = 0.06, 6.66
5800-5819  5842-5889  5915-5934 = 0.04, 6.69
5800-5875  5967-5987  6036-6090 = 0.03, 6.65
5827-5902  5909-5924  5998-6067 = 0.01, 6.39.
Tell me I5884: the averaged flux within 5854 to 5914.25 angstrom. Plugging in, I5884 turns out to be 6.33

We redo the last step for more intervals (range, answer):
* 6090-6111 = 6.4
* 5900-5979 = 6.52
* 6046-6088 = 6.58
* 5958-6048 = 6.57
